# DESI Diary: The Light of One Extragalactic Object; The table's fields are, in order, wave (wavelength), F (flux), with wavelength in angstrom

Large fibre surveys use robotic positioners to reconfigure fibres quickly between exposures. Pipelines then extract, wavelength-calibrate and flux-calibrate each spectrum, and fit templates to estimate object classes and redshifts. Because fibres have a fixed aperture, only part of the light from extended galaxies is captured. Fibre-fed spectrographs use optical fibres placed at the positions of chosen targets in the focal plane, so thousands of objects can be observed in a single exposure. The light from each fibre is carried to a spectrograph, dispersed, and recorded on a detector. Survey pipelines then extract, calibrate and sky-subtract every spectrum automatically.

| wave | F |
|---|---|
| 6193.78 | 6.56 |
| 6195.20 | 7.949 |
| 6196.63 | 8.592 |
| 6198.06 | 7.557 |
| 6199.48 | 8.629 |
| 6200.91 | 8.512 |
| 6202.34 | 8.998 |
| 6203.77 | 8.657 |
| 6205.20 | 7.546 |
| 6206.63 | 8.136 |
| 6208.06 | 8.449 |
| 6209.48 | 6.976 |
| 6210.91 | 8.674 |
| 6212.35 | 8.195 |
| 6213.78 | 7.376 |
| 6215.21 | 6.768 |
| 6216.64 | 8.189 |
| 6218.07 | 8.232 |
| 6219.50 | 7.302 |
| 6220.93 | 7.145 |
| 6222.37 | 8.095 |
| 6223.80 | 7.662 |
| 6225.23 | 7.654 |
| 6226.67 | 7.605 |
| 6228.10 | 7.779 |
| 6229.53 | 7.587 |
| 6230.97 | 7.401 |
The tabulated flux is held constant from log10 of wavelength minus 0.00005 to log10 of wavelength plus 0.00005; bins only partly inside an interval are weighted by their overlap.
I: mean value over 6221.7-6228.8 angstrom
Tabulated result 7.76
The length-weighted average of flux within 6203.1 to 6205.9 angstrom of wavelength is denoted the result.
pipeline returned 8.09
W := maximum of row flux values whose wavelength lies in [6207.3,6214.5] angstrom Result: 8.674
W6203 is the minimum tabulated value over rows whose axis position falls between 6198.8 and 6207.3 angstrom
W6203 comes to 7.546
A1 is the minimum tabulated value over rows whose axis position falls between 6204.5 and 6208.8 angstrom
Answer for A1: 7.546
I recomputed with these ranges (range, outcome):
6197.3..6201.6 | 8.24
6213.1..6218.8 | 7.65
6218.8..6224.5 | 7.55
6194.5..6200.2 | 8.18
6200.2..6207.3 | 8.36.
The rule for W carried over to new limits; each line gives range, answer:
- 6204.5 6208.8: 8.449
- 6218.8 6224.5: 8.095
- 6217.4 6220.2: 8.232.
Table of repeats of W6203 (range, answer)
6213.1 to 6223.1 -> 6.768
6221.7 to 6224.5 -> 7.662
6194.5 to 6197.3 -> 7.949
